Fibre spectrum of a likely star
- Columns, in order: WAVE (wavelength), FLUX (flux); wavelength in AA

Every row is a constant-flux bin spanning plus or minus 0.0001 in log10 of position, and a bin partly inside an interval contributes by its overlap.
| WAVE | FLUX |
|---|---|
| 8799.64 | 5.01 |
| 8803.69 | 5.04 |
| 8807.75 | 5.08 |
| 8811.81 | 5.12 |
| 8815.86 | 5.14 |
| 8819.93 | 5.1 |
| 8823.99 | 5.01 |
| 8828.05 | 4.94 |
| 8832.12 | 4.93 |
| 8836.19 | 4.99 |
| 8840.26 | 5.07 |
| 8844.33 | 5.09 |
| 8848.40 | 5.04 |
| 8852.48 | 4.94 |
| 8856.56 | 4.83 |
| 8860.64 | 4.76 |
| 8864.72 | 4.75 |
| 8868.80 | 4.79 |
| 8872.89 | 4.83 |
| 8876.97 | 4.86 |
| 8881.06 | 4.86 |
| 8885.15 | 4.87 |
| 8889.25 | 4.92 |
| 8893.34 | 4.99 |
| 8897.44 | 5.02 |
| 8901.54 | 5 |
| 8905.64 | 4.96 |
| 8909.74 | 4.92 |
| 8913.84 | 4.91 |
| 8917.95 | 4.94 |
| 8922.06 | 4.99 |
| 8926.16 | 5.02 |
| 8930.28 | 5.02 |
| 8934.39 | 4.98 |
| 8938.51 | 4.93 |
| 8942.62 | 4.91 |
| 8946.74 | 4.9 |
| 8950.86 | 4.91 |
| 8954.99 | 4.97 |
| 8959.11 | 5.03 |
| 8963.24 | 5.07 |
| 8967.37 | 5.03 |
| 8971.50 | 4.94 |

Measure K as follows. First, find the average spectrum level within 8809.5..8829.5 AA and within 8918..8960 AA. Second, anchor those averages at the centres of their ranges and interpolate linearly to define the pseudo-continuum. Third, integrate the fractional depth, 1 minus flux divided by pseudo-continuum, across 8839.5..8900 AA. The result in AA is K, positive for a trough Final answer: 1.42 AA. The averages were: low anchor 5.07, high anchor 4.96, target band 4.91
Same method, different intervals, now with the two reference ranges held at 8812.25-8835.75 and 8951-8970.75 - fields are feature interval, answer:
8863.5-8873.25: 0.46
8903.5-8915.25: 0.20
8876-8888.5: 0.37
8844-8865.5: 0.55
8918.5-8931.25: 0.03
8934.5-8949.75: 0.27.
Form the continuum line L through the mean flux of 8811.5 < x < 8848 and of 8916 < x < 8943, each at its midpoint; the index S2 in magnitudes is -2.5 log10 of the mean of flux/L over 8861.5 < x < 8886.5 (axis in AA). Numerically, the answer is 0.041 mag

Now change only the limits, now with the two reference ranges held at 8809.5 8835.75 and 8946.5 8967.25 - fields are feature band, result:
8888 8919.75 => 0.01 mag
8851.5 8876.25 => 0.05 mag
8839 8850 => -0.01 mag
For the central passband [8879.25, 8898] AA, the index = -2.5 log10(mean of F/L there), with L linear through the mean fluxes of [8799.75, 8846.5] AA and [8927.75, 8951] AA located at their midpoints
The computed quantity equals 0.01 mag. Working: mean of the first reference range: 5.05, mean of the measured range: 4.92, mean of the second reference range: 4.95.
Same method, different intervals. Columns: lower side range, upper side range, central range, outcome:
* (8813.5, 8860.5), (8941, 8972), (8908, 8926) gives 0.006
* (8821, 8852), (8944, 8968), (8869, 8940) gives 0.012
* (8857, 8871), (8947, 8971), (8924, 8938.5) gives -0.015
